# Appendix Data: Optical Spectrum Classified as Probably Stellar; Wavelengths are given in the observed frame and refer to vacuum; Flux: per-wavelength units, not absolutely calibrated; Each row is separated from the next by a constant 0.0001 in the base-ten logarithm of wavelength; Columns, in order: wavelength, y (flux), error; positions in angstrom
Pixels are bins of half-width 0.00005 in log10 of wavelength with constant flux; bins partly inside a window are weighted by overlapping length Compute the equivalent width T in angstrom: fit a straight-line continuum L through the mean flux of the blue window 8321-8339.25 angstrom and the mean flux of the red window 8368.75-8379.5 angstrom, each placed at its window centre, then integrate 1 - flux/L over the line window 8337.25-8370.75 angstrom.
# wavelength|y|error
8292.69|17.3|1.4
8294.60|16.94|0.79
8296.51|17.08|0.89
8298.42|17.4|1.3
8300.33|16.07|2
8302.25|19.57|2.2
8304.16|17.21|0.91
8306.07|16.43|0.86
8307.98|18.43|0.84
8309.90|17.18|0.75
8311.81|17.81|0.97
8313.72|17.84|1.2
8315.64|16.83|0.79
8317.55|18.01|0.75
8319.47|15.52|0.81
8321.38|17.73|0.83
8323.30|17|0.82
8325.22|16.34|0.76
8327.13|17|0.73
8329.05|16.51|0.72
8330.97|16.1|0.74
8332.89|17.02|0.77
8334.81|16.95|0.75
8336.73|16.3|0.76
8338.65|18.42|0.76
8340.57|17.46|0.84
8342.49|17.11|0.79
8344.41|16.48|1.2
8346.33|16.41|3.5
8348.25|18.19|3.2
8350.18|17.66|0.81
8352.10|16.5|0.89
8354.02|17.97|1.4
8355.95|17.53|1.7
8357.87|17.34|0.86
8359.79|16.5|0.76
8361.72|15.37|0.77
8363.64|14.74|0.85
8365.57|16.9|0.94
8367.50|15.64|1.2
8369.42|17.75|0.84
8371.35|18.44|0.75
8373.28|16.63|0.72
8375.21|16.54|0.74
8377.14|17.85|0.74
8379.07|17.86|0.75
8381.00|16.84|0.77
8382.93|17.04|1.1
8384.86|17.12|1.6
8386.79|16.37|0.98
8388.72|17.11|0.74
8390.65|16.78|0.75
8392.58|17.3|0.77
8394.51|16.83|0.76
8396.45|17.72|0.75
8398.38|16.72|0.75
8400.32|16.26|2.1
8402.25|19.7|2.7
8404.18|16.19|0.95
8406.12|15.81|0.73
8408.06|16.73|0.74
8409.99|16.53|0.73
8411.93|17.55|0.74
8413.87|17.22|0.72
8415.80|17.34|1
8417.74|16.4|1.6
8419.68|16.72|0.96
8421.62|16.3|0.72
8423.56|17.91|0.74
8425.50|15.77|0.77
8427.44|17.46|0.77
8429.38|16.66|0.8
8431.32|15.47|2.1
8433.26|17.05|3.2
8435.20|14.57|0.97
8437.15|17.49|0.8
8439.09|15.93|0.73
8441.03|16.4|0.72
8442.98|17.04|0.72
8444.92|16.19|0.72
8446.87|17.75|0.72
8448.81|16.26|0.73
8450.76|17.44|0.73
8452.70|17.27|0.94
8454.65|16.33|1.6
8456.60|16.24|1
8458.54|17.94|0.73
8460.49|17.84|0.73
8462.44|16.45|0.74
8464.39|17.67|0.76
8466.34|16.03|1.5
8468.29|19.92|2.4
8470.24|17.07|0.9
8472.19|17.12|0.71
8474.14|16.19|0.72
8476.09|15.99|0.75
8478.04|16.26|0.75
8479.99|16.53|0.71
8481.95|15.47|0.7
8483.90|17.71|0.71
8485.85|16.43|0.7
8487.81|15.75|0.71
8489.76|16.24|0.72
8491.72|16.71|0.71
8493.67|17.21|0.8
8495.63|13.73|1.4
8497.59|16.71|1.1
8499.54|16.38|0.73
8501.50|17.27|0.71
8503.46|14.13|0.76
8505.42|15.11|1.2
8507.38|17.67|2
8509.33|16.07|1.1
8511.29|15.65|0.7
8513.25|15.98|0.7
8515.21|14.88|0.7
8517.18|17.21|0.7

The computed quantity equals 0.5 angstrom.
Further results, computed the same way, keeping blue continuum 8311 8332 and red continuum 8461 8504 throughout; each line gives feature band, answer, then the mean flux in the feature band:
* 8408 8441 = 0.1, 16.6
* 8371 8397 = -0.5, 17.1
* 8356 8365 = 0.4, 16.2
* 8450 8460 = -0.3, 17.1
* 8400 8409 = -0.1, 17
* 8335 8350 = -0.3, 17.2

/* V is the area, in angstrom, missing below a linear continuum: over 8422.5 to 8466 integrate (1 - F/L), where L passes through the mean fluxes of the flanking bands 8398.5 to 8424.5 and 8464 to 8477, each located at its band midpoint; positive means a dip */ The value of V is 0.7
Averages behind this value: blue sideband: 17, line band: 16.8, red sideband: 17.1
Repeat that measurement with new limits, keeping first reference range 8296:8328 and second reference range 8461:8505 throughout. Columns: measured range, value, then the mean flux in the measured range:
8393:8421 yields -0.2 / 17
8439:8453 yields -0.1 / 16.8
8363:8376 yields 0.2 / 16.7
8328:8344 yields 0.2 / 17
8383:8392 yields 0.0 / 16.9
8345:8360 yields -0.2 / 17.3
